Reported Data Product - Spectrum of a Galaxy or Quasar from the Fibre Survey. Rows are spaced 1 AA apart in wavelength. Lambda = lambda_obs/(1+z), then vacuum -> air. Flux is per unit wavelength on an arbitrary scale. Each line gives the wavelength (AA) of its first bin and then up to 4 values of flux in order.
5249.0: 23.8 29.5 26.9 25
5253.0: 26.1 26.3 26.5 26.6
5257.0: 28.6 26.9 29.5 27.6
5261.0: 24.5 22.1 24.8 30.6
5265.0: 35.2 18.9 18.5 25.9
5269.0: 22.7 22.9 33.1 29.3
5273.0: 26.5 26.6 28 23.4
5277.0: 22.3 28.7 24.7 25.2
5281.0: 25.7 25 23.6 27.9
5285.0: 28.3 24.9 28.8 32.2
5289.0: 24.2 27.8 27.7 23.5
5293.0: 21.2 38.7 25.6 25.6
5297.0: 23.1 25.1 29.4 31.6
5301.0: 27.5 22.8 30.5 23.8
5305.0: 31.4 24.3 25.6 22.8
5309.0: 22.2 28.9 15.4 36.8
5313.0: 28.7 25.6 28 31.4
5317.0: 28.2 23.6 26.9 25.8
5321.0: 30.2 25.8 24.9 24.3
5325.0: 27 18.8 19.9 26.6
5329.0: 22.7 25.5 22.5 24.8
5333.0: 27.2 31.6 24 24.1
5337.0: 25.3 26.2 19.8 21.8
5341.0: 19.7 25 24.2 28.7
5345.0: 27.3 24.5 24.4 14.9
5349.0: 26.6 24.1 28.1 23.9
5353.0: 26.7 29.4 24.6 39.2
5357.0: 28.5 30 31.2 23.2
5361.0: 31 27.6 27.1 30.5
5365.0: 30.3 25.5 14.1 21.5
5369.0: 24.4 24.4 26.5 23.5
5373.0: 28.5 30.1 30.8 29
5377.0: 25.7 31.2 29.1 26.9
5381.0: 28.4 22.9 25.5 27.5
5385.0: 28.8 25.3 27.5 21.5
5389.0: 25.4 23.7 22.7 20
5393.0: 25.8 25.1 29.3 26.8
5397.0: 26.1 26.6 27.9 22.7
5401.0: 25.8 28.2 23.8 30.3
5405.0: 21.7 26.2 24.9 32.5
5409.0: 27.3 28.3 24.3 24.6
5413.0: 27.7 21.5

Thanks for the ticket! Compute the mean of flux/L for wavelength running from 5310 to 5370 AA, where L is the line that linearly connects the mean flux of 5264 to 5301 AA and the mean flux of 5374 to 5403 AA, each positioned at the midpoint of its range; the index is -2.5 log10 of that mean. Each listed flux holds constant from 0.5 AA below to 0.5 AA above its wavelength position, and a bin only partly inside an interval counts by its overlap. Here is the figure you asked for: 0.03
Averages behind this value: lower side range 26.5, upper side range 26.3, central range 25.8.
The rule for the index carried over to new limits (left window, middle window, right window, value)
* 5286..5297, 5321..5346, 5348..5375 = 0.10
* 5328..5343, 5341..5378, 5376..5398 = -0.06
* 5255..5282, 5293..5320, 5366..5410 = -0.04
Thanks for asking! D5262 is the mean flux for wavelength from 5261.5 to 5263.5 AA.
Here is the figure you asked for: 23.5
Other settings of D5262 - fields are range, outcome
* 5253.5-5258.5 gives 27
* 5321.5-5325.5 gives 25.5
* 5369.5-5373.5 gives 25.7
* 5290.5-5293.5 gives 24.1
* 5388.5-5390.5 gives 24.5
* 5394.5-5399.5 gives 27.3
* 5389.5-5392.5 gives 22.1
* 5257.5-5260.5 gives 28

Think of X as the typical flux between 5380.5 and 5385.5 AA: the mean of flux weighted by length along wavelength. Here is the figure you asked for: 26.6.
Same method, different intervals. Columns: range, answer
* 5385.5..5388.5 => 24.8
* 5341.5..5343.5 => 24.6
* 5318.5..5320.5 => 26.4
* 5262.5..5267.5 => 25.6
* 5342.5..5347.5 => 25.8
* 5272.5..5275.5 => 27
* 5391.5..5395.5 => 25.1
